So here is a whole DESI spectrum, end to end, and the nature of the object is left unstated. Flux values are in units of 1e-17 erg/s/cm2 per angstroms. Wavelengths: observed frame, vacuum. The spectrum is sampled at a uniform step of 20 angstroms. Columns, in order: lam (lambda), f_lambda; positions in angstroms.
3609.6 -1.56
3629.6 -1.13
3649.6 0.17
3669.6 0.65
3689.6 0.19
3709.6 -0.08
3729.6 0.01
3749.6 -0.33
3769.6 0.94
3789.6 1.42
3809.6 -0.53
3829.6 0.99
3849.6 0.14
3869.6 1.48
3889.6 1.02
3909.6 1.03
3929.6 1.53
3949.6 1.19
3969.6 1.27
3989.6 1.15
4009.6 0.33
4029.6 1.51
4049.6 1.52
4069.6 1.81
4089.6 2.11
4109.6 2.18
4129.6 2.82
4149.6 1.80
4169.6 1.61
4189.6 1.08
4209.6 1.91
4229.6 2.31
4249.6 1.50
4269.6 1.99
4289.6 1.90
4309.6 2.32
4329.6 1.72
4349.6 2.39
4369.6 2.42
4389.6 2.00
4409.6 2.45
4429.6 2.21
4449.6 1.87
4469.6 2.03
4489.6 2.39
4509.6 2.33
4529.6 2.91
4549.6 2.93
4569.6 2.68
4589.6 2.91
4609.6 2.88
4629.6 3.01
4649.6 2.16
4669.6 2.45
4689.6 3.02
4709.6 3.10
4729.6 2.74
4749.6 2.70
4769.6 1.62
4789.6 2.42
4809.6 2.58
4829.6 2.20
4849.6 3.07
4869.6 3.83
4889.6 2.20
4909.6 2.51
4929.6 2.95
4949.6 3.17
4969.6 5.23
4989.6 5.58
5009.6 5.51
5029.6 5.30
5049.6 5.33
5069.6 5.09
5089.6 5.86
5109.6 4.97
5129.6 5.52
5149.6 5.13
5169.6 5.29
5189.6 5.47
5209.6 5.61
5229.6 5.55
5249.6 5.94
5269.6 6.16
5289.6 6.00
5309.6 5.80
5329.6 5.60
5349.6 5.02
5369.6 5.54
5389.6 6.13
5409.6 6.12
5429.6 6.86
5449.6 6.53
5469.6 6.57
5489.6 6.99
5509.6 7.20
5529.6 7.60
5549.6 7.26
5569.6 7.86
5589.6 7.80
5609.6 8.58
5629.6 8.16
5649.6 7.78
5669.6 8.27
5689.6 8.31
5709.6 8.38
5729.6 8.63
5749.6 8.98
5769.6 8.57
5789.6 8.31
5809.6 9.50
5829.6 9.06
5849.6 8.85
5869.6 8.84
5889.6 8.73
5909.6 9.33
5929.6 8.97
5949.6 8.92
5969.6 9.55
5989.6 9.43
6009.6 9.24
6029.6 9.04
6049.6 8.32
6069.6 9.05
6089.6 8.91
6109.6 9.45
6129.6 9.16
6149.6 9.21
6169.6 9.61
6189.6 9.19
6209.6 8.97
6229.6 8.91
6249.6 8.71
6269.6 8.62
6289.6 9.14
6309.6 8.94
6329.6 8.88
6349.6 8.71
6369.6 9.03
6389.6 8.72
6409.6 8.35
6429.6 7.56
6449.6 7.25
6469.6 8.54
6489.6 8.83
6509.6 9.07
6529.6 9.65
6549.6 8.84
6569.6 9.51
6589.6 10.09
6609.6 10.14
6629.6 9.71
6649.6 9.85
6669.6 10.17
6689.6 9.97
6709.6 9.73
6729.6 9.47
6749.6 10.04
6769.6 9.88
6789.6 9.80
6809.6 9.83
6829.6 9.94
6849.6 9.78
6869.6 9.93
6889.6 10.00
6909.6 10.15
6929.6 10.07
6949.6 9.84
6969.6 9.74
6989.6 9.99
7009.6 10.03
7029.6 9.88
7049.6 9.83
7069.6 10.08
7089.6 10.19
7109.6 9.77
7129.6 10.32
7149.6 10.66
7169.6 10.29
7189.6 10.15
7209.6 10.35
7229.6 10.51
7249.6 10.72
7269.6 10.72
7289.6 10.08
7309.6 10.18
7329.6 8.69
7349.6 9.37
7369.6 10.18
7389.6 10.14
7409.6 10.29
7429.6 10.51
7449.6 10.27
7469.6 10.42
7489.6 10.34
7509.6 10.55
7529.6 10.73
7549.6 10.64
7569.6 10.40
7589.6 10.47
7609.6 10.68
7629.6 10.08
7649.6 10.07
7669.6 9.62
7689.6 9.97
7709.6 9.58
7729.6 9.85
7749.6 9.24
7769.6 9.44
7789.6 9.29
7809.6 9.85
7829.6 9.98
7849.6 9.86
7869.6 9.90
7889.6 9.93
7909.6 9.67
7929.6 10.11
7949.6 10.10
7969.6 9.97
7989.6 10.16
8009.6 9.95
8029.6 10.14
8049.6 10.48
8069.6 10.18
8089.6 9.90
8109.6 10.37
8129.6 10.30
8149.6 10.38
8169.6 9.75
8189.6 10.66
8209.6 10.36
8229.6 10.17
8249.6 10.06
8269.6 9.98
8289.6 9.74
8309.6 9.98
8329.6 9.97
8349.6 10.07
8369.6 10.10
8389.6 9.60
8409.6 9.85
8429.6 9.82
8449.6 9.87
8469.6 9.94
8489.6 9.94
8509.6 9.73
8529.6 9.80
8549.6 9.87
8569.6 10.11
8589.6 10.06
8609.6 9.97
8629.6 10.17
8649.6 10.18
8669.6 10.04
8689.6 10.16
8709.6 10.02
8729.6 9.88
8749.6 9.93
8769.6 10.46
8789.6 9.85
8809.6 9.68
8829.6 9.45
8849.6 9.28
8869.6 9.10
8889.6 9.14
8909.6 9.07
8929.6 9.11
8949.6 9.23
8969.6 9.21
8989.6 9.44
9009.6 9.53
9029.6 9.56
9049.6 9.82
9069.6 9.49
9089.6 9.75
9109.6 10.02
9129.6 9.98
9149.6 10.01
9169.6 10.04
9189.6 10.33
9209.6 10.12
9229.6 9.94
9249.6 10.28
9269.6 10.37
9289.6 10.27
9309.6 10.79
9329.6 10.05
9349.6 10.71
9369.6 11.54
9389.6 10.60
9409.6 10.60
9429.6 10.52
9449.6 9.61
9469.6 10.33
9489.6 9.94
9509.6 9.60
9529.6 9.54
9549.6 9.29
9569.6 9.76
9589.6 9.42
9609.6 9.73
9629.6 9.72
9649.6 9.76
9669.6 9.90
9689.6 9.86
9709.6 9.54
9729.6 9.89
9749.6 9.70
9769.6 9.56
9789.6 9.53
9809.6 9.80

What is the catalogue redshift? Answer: 0.24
